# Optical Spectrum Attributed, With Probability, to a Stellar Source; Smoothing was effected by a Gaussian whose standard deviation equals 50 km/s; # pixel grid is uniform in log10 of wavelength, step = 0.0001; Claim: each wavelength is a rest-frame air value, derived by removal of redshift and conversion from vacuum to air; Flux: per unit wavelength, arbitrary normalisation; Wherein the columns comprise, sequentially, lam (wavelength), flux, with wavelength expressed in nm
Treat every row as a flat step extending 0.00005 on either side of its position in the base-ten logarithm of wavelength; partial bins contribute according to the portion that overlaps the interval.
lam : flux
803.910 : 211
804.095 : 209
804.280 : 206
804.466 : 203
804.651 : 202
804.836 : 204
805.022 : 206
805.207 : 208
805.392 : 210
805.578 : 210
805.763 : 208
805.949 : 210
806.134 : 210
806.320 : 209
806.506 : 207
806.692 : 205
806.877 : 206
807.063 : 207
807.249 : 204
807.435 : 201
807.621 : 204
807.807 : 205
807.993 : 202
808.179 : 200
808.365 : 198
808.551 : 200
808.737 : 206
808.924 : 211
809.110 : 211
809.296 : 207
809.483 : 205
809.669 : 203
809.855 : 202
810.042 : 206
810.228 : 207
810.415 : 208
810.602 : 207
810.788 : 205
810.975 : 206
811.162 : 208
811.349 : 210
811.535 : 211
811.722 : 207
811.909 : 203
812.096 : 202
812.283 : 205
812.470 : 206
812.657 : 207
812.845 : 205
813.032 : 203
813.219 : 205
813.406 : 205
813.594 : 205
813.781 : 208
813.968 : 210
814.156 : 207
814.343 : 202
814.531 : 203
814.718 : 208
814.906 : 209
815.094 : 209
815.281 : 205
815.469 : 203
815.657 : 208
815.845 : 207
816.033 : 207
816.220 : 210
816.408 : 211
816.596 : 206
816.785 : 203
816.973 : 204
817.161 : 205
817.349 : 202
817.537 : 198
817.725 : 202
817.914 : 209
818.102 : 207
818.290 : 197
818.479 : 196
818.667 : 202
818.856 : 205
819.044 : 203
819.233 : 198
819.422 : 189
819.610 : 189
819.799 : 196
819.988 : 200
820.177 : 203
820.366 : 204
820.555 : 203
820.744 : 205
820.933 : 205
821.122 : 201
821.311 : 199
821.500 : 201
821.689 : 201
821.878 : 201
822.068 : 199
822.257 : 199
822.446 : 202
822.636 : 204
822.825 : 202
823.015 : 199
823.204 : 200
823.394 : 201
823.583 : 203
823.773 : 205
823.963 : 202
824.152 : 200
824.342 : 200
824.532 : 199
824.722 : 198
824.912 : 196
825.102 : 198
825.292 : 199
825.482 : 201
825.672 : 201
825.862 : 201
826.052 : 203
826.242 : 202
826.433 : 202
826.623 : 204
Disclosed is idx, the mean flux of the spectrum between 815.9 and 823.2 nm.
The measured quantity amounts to 202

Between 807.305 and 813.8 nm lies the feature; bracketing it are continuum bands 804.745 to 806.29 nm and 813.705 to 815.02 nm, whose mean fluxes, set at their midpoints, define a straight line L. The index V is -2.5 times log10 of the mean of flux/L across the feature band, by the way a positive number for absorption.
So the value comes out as 0.01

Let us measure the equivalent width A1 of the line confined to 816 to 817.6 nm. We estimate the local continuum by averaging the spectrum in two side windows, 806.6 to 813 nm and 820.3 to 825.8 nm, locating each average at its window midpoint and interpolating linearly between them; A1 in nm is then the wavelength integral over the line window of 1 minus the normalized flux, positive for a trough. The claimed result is -0.02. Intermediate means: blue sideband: 205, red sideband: 201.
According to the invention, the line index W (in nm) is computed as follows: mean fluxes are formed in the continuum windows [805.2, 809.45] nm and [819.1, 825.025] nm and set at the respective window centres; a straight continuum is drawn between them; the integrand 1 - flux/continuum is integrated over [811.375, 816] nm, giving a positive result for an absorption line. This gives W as -0.059 nm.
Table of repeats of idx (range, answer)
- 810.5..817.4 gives 206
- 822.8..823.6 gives 201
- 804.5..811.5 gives 206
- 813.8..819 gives 205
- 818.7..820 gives 197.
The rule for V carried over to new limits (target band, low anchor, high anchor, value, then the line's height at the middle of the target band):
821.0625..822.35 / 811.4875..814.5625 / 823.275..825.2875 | 0.01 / 201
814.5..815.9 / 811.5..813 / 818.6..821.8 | -0.02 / 203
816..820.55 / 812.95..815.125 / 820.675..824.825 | 0.01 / 204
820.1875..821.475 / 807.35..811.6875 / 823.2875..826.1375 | -0.01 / 202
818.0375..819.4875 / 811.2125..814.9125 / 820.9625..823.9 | 0.02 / 203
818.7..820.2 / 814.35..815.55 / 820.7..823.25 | 0.03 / 203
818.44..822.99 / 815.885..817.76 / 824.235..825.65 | 0.01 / 202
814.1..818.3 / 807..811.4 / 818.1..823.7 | -0.02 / 202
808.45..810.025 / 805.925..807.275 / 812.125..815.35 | 0.01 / 207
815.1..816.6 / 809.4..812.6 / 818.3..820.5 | -0.03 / 202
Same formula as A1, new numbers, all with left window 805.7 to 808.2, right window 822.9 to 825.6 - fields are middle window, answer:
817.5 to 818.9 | 0.00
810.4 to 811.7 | -0.02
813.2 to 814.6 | -0.02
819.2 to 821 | 0.02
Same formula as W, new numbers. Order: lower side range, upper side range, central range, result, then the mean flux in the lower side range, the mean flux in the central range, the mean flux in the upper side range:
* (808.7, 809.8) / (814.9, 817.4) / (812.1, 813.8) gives 0.01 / 207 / 205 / 206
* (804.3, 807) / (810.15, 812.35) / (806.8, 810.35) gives 0.04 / 207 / 204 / 207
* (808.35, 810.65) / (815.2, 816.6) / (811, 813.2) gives 0.00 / 206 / 206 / 207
